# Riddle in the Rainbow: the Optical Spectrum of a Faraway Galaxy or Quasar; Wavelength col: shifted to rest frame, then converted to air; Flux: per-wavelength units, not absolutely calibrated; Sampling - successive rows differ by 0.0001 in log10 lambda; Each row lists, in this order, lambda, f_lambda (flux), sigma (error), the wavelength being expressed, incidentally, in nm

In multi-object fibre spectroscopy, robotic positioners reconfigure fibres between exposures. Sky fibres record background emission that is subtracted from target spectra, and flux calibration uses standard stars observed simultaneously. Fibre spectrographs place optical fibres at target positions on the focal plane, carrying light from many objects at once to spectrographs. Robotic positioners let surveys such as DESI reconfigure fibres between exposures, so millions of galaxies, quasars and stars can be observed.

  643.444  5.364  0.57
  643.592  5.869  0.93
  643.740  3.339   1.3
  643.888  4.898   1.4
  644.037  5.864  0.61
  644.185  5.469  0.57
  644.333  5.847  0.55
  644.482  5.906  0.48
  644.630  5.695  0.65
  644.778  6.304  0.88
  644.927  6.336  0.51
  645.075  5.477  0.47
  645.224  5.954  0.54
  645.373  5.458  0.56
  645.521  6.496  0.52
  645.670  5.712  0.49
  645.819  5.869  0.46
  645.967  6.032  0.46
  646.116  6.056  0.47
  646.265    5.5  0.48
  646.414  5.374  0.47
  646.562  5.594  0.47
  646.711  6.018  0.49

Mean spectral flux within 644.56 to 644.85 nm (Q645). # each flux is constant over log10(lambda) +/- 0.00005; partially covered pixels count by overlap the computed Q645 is 6.01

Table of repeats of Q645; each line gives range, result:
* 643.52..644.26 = 5.09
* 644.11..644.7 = 5.73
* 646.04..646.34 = 5.77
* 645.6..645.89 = 5.78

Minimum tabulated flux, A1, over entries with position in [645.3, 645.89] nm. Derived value 5.458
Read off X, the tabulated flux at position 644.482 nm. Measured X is 5.906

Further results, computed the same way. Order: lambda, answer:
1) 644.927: 6.336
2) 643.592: 5.869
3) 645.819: 5.869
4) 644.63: 5.695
